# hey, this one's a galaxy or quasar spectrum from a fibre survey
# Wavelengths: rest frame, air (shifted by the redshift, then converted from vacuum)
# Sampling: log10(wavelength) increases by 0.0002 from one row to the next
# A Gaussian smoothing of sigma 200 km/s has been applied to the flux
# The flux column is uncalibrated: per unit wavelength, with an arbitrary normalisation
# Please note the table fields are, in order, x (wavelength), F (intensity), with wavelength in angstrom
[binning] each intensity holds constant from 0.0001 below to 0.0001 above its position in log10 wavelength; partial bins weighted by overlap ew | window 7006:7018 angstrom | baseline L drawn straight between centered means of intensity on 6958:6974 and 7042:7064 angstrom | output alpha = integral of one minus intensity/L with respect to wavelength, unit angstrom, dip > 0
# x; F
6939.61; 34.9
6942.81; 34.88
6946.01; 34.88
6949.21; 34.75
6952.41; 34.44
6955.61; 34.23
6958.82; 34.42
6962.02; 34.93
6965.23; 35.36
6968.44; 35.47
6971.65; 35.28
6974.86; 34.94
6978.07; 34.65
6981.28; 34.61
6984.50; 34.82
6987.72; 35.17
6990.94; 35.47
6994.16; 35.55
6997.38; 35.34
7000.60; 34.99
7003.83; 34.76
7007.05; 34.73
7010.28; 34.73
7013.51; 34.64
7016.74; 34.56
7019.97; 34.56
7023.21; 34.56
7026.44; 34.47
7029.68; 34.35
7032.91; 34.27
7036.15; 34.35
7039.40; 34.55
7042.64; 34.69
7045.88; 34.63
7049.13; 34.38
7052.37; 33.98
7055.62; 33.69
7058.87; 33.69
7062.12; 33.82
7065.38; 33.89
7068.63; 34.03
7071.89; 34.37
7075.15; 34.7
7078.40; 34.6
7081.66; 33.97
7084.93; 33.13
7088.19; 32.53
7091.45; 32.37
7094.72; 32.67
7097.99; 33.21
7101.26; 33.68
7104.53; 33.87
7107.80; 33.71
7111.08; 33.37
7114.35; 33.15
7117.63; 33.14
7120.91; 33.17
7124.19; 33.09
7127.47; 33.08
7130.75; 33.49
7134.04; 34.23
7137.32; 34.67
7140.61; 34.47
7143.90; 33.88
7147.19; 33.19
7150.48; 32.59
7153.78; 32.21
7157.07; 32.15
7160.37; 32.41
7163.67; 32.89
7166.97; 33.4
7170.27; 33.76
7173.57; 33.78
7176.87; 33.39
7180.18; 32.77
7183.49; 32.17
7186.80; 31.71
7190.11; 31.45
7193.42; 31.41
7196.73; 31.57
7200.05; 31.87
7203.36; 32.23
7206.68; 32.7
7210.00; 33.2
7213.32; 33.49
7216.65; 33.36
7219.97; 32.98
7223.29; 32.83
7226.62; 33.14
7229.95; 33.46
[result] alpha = -0.03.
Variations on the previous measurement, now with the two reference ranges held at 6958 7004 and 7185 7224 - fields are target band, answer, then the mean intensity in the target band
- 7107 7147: -0.34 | 33.6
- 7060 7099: 0.32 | 33.6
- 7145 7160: 0.20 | 32.6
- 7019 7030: 0.02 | 34.5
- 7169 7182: -0.26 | 33.4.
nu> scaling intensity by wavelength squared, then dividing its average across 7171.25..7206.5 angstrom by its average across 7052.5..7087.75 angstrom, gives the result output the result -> 1.0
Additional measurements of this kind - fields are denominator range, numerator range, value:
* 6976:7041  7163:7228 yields 0.99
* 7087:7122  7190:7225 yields 1.01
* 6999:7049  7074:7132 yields 0.99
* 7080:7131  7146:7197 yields 1.00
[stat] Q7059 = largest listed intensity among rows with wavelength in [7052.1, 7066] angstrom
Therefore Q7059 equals 33.98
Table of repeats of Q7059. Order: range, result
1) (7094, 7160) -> 34.67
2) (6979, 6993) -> 35.47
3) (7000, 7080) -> 34.99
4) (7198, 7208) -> 32.7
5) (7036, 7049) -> 34.69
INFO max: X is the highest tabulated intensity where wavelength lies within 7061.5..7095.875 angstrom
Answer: 34.7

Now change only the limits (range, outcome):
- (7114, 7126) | 33.17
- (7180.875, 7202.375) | 32.17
